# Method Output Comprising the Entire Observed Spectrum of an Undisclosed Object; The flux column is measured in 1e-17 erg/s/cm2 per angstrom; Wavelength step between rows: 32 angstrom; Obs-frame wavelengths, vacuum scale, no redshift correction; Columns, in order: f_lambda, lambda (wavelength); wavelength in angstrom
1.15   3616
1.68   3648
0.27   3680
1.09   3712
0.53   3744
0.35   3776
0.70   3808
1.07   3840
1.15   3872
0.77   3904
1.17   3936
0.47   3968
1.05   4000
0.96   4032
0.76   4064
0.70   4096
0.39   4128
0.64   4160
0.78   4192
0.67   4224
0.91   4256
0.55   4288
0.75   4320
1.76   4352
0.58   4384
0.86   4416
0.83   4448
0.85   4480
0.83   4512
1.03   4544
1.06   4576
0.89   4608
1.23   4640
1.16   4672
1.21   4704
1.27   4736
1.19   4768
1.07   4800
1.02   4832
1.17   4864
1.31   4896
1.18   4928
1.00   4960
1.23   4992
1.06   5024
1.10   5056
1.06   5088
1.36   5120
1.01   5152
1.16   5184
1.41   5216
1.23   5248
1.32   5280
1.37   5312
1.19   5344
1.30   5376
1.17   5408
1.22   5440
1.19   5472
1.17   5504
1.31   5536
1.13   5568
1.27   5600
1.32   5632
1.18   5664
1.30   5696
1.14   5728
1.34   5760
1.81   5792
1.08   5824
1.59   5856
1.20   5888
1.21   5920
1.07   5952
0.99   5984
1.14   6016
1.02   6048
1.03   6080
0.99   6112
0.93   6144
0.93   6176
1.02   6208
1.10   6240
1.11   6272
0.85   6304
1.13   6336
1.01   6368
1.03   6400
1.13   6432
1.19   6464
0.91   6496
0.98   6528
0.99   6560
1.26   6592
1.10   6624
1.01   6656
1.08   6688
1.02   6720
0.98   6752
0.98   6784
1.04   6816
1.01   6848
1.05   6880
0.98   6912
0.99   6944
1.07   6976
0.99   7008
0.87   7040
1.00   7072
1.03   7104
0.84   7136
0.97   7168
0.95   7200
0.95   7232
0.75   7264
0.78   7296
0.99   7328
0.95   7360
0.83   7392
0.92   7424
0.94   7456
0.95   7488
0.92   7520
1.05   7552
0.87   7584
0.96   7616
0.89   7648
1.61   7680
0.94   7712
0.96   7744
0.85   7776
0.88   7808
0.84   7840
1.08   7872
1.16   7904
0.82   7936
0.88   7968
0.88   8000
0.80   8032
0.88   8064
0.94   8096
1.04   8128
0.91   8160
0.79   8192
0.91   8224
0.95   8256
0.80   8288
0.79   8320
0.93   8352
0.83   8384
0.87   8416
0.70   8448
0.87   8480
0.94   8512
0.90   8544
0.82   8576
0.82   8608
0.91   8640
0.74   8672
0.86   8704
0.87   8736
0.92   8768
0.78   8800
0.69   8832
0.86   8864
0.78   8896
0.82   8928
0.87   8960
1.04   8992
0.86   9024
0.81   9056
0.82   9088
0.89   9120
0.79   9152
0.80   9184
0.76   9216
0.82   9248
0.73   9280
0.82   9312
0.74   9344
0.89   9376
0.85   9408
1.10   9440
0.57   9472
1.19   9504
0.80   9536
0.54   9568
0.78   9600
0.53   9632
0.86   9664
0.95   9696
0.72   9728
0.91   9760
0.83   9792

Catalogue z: 0.17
